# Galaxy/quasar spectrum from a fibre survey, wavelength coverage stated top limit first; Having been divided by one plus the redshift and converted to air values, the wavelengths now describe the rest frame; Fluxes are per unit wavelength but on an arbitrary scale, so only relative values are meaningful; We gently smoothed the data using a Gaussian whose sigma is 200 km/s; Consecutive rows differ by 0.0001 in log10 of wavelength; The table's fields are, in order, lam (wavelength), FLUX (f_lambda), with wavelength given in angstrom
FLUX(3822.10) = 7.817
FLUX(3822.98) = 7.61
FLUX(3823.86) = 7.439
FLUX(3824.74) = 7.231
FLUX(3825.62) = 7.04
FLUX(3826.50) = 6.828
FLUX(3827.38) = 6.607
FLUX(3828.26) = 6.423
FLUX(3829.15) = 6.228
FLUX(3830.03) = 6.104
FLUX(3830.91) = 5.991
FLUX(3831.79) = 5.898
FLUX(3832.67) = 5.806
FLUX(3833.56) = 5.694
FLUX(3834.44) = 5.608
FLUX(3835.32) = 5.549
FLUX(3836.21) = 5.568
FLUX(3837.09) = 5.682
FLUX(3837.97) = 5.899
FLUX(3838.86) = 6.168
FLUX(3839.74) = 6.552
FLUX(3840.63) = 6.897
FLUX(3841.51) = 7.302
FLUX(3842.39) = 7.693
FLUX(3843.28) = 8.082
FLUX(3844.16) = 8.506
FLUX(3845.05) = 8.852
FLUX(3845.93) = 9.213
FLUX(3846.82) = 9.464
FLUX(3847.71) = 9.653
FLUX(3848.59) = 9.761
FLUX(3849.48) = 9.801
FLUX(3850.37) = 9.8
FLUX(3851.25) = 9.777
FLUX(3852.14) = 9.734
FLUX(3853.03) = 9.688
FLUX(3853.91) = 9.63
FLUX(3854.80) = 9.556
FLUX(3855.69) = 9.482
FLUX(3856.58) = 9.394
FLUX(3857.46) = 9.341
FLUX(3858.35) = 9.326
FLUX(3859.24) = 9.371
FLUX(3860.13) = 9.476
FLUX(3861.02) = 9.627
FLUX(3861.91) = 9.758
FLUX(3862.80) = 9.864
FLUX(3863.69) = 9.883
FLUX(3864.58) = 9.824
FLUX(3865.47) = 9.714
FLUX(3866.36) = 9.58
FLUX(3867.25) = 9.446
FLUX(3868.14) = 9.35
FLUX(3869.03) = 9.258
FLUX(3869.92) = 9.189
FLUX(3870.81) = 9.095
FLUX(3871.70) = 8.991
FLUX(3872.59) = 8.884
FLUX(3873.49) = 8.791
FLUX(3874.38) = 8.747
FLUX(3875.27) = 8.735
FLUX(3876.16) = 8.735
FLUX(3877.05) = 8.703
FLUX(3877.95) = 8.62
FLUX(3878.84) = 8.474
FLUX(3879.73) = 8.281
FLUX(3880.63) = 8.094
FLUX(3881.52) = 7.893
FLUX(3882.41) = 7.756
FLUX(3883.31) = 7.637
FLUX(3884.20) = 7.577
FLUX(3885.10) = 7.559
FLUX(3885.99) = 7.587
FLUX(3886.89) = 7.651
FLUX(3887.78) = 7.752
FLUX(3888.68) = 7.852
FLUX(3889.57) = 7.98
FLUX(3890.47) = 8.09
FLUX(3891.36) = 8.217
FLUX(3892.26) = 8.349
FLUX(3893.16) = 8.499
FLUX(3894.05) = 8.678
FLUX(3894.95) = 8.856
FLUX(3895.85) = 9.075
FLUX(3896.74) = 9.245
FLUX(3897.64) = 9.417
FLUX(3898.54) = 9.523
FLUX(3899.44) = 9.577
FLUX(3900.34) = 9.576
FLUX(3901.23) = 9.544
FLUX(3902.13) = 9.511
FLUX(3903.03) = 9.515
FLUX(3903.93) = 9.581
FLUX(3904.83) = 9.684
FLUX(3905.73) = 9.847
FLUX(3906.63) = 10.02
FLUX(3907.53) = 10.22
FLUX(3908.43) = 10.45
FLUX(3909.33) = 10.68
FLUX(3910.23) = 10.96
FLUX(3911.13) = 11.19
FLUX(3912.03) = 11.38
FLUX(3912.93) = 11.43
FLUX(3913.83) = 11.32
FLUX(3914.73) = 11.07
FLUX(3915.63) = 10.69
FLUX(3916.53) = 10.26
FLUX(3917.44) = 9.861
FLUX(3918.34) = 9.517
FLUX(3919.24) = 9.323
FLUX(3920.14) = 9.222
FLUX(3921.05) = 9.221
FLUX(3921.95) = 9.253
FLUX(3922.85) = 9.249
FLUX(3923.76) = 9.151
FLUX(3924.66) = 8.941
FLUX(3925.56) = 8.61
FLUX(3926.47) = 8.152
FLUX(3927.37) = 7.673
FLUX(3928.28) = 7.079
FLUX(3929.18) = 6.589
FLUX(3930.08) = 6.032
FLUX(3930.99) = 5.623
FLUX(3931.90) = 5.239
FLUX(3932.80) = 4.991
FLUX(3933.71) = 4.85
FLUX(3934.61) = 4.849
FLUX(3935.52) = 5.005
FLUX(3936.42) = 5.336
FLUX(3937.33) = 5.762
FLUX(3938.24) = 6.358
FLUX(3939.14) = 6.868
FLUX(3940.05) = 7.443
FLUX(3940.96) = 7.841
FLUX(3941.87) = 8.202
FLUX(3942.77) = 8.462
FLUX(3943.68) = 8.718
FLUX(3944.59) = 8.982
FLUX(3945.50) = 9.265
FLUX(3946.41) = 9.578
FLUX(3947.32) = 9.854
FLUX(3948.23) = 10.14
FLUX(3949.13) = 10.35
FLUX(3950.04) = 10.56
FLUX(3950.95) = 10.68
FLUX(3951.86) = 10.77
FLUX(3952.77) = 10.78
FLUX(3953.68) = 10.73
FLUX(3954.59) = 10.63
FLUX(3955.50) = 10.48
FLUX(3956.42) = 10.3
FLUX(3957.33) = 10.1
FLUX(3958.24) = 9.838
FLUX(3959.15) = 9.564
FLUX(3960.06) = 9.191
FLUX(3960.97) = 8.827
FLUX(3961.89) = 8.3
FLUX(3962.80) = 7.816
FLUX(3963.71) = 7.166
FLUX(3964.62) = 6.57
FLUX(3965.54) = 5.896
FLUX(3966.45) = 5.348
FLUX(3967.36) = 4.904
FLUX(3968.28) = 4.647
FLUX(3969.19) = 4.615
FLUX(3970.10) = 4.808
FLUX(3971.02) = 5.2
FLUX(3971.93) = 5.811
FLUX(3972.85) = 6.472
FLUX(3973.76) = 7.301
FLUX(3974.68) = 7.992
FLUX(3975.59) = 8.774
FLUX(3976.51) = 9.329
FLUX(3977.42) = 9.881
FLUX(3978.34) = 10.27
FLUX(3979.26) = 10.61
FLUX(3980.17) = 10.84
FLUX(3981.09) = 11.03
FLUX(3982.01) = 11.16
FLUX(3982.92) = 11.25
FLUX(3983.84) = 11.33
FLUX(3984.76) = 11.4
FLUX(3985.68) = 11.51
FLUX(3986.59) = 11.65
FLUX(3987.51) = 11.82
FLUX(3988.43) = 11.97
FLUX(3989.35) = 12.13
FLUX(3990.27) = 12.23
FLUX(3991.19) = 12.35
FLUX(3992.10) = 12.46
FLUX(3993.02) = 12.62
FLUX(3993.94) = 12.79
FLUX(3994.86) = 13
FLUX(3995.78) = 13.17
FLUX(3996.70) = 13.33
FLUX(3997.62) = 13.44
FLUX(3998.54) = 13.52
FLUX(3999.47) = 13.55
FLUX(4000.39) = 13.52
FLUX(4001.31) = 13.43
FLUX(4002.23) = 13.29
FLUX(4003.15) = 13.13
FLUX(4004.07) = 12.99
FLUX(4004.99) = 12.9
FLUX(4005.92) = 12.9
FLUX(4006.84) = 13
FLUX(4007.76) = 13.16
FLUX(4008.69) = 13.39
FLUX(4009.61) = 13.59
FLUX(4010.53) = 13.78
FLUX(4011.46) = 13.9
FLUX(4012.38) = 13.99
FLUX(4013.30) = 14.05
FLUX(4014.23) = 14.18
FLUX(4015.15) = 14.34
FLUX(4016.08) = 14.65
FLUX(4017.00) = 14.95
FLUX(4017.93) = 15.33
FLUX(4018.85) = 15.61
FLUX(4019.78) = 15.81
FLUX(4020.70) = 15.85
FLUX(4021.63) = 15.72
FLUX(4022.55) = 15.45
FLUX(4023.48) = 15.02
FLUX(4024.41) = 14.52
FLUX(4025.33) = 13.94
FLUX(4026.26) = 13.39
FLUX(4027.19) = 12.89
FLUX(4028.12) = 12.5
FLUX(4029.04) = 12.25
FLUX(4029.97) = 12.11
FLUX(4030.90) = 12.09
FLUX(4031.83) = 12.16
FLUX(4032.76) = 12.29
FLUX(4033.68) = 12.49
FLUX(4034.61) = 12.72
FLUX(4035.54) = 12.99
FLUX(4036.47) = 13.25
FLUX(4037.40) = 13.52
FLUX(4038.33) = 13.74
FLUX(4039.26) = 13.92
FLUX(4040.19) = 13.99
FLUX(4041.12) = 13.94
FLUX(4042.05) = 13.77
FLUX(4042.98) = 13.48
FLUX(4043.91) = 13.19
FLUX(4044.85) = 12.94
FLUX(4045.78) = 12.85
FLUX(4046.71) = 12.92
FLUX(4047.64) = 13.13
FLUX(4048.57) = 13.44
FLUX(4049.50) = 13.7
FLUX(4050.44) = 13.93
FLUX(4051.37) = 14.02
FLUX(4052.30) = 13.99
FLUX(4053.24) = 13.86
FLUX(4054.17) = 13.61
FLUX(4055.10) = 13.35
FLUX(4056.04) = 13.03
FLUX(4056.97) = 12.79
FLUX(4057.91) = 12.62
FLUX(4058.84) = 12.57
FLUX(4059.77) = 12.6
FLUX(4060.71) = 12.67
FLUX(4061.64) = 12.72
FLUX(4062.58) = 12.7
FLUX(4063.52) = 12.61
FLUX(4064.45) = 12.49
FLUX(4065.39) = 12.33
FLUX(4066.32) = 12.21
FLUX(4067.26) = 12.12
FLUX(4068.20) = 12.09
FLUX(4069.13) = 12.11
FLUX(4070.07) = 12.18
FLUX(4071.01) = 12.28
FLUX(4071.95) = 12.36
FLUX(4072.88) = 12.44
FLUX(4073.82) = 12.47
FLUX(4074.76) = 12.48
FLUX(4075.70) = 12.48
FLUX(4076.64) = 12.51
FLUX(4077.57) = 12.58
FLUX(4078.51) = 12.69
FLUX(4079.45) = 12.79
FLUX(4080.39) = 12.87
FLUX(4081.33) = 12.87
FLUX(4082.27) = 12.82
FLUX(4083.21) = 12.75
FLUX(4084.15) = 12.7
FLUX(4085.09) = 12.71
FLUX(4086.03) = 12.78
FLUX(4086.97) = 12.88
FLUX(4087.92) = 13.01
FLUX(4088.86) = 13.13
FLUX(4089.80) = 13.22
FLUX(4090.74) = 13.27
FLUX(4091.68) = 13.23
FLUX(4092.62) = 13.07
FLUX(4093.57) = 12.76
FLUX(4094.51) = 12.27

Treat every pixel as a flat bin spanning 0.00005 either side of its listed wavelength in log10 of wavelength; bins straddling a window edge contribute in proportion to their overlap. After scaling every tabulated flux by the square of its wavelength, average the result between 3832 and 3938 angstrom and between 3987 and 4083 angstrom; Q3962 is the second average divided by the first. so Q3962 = 1.7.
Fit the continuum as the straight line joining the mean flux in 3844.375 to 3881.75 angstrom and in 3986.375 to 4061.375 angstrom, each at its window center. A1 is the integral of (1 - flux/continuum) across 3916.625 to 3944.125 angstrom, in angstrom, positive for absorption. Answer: 8.7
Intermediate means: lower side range 9.26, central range 7.48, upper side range 13.4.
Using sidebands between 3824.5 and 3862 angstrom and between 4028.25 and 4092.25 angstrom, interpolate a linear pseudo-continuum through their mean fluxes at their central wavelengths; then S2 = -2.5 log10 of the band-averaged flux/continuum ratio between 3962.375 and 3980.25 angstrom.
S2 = 0.456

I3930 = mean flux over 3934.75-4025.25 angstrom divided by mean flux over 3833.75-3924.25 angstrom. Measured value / 1.2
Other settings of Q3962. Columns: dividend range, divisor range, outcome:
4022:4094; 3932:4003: 1.44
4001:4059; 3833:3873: 1.72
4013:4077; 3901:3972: 1.65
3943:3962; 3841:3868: 1.11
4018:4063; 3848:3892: 1.65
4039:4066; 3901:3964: 1.57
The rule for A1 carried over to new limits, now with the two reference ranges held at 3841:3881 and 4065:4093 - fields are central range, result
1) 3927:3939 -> 5.2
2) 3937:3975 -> 8.9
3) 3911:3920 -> -0.4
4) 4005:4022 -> -3.9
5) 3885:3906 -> 2.0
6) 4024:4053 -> -3.0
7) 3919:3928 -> 1.2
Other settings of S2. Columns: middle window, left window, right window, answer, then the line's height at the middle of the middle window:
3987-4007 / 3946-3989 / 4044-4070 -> -0.24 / 10.4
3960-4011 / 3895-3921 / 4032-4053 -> 0.15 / 11.9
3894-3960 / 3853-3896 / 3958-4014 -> 0.08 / 9.68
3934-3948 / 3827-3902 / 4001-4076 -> 0.37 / 10.6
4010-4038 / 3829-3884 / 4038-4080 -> -0.14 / 12.2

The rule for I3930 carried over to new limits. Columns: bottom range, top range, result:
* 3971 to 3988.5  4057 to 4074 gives 1.26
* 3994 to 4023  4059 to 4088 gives 0.90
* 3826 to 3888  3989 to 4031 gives 1.65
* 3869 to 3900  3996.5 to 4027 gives 1.65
